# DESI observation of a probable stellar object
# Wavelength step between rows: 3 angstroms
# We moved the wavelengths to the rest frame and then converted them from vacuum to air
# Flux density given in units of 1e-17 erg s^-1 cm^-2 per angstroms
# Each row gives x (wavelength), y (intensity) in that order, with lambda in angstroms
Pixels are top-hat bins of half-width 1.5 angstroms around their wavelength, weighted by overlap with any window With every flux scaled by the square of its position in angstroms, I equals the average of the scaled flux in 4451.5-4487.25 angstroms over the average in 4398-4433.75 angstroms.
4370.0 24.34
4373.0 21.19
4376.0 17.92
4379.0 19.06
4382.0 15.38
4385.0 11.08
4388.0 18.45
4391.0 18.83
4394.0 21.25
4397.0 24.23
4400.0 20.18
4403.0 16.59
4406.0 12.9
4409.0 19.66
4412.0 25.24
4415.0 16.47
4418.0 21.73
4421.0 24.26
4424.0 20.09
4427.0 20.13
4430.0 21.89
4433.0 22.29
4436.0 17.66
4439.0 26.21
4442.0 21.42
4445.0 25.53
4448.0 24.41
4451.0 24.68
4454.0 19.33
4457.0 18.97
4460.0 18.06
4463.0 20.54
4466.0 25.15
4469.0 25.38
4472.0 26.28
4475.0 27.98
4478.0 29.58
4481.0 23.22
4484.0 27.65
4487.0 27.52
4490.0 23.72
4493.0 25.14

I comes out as 1.2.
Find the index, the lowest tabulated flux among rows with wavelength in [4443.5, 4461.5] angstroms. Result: 18.06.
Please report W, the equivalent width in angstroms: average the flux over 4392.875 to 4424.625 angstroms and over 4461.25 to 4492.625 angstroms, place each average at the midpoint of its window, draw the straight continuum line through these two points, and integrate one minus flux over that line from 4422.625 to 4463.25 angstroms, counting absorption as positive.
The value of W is 2.4 angstroms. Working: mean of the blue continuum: 20.2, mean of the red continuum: 25.6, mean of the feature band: 21.5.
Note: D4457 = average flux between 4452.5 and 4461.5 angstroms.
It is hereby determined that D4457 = 18.8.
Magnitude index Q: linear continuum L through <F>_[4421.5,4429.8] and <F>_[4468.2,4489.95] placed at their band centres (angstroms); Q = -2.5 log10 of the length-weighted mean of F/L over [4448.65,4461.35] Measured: 0.167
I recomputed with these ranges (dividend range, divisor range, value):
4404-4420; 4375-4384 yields 1.15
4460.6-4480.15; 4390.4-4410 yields 1.37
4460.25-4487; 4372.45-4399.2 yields 1.43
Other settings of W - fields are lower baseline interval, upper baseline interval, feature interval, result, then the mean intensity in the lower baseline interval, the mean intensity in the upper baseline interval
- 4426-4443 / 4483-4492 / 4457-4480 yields 0.3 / 21.6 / 26.2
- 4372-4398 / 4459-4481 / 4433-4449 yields -0.2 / 18.4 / 24.8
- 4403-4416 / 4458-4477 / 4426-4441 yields -0.7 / 18.4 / 23.9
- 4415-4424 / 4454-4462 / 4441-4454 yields -2.7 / 21.4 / 18.8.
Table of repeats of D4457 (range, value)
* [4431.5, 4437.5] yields 20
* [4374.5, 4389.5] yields 16.4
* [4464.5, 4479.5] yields 26.9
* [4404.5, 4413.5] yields 19.3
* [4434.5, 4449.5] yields 23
